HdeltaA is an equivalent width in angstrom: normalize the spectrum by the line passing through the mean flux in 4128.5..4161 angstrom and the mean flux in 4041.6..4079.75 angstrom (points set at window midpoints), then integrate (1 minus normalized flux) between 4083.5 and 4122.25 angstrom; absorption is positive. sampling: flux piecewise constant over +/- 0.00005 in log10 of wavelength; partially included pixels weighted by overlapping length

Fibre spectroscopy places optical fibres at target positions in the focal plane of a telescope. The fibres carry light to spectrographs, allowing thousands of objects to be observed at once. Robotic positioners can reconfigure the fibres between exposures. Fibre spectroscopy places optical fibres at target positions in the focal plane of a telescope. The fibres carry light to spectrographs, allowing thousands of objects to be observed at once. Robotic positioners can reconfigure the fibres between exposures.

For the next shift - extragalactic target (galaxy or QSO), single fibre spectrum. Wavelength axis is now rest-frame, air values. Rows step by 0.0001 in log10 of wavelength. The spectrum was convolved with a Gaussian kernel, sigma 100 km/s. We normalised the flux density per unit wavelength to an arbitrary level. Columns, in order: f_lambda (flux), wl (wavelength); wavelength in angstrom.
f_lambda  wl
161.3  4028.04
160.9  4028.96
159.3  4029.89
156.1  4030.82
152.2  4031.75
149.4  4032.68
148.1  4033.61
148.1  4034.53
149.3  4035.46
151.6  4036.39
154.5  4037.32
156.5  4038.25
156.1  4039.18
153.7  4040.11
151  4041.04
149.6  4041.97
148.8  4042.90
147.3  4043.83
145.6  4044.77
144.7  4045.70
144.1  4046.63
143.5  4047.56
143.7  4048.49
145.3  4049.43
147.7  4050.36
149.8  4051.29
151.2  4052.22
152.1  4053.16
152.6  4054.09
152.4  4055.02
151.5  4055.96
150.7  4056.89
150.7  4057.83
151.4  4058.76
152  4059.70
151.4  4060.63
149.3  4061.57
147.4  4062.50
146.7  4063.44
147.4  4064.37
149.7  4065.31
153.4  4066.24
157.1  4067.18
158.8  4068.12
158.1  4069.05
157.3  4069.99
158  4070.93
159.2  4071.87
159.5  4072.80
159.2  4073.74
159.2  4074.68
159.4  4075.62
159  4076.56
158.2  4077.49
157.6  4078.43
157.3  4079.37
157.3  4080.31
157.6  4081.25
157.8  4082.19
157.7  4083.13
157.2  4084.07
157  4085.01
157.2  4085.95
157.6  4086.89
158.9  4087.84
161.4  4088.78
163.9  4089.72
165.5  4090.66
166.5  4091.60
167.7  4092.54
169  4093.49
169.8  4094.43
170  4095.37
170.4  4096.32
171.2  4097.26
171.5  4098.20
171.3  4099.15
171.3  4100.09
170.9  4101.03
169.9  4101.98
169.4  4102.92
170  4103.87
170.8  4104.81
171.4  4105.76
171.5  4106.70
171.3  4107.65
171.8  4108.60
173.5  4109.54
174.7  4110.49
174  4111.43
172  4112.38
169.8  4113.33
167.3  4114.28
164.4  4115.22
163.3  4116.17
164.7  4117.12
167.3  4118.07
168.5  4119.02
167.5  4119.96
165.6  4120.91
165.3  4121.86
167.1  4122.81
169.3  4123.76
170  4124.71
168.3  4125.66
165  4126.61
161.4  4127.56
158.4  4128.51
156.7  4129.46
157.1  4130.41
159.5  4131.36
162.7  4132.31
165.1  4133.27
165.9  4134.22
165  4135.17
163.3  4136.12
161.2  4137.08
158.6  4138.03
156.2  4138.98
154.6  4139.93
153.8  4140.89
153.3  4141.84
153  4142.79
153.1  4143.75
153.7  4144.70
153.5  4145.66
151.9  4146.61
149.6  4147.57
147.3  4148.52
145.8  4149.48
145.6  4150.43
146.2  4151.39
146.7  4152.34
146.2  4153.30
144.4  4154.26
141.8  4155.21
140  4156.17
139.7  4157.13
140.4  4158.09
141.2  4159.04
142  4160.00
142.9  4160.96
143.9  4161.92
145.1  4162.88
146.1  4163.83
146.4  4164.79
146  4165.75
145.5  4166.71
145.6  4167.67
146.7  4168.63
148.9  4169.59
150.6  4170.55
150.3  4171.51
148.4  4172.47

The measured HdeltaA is -4.0 angstrom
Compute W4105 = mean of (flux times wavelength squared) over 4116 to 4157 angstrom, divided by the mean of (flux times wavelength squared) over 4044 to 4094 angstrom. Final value 1.0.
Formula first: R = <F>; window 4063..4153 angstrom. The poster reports 162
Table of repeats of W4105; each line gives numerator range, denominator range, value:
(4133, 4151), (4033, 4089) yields 1.05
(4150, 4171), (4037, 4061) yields 1.02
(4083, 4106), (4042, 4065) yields 1.14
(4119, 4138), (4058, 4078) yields 1.09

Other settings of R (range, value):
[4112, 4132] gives 165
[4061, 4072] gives 153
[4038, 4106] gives 157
